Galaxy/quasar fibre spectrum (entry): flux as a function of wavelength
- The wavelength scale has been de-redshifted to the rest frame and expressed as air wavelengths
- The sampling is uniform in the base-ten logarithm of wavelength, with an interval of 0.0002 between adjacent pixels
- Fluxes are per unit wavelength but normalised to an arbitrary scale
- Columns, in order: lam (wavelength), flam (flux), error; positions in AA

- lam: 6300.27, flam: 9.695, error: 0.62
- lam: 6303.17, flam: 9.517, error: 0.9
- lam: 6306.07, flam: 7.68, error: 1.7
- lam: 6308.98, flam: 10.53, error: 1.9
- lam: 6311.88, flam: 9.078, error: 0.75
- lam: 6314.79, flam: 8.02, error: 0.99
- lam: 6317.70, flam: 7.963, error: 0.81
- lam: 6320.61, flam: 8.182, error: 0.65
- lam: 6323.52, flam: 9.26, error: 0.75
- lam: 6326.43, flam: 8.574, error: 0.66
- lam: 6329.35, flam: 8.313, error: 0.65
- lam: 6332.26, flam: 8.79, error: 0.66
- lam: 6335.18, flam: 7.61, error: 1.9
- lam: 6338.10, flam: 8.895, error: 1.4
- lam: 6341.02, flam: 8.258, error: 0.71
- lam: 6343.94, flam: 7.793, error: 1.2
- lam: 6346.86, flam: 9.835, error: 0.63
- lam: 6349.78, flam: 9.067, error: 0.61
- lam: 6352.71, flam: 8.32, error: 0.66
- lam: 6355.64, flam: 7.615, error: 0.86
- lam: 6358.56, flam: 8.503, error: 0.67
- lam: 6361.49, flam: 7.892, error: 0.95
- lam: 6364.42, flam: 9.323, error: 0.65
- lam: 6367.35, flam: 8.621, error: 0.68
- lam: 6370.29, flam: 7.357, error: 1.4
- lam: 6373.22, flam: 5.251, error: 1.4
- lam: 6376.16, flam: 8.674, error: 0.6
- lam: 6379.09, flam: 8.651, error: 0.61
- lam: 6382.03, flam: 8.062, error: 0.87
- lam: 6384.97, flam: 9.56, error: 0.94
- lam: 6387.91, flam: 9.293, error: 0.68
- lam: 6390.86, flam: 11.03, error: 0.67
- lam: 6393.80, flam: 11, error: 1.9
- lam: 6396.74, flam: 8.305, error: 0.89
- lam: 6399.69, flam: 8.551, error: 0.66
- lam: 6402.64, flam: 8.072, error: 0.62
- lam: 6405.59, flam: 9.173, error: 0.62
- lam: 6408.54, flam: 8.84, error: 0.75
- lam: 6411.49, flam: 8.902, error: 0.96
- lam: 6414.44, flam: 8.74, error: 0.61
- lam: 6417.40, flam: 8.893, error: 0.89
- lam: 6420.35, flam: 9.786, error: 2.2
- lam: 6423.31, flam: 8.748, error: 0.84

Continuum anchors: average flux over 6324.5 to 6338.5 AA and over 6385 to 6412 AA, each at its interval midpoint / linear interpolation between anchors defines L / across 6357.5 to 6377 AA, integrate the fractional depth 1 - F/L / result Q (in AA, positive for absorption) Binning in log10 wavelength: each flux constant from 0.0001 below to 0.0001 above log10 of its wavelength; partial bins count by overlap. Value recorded 2.1 AA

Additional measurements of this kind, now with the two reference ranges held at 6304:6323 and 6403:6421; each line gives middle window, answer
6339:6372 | 1.4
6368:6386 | 1.9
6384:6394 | -1.4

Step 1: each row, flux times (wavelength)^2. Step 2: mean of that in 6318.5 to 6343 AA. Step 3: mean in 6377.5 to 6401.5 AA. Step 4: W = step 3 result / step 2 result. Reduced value 1.12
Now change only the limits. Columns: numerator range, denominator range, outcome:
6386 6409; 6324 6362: 1.12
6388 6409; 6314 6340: 1.13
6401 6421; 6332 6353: 1.06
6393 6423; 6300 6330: 1.05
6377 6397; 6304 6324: 1.12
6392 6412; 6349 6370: 1.09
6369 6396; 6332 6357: 1.05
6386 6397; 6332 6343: 1.23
